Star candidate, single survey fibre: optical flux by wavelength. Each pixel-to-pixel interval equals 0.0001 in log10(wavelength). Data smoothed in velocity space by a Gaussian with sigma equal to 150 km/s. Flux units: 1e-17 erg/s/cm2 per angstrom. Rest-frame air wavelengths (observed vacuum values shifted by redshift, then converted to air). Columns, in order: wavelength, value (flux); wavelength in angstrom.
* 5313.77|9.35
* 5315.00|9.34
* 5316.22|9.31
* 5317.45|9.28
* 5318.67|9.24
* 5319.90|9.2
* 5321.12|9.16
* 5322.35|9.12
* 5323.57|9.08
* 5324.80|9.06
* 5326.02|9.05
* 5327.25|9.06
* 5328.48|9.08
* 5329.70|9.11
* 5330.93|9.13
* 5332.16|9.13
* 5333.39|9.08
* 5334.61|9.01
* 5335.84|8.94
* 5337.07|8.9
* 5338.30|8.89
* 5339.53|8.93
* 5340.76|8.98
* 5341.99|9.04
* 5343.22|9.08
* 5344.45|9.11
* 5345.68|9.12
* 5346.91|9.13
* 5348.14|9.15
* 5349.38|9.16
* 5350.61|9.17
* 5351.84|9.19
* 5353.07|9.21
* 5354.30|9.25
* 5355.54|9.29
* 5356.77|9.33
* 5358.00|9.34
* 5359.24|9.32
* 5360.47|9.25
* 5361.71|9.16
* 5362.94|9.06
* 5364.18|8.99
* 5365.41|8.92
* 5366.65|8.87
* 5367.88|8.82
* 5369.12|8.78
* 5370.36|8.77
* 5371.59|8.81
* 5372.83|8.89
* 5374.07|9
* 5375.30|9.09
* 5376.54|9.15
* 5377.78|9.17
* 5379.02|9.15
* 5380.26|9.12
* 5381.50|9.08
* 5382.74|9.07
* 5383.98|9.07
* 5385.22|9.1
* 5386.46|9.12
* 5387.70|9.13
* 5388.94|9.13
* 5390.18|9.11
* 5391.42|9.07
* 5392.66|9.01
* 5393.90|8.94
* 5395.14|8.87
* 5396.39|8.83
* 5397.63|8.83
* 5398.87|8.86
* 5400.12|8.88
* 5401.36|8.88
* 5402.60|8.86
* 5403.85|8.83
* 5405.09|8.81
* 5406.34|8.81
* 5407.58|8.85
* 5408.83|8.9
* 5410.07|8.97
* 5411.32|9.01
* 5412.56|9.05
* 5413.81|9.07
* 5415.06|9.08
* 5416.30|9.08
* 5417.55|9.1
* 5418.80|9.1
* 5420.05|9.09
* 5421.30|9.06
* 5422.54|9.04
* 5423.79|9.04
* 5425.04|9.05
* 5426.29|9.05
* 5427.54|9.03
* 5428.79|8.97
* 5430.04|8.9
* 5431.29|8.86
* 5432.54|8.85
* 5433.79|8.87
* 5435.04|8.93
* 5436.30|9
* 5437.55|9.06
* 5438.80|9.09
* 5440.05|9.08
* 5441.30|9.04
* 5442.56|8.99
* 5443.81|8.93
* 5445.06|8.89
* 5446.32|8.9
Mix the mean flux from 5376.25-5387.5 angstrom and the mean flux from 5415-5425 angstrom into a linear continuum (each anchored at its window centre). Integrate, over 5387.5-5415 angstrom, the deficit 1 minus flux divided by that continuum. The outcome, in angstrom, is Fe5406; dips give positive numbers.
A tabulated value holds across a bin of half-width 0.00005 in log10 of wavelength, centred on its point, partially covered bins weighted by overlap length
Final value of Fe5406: 0.5 angstrom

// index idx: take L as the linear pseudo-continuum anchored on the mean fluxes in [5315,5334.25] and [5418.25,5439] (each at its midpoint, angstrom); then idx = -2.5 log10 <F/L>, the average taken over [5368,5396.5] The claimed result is 0.006 mag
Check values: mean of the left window 9.15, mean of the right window 9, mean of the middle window 9.02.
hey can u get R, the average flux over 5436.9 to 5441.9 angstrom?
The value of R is 9.08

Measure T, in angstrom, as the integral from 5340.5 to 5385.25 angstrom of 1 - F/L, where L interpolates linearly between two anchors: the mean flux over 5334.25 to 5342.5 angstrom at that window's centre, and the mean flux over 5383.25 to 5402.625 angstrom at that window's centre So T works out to -0.6 angstrom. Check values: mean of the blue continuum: 8.95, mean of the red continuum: 8.99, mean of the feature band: 9.09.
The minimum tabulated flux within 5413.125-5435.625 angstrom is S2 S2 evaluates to 8.85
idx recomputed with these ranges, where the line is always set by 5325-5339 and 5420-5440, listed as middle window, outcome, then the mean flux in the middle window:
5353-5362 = -0.03 mag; 9.27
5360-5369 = 0.00 mag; 8.99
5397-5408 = 0.02 mag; 8.85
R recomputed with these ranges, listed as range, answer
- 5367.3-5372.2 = 8.79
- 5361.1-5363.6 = 9.11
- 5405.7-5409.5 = 8.86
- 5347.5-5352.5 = 9.17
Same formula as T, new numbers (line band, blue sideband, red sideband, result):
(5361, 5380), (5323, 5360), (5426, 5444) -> 0.2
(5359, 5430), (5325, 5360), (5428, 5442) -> 0.3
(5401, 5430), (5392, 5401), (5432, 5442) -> -0.2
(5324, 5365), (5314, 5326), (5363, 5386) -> 0.0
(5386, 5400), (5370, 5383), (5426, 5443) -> 0.0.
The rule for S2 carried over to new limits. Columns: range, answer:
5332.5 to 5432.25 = 8.77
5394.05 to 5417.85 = 8.81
